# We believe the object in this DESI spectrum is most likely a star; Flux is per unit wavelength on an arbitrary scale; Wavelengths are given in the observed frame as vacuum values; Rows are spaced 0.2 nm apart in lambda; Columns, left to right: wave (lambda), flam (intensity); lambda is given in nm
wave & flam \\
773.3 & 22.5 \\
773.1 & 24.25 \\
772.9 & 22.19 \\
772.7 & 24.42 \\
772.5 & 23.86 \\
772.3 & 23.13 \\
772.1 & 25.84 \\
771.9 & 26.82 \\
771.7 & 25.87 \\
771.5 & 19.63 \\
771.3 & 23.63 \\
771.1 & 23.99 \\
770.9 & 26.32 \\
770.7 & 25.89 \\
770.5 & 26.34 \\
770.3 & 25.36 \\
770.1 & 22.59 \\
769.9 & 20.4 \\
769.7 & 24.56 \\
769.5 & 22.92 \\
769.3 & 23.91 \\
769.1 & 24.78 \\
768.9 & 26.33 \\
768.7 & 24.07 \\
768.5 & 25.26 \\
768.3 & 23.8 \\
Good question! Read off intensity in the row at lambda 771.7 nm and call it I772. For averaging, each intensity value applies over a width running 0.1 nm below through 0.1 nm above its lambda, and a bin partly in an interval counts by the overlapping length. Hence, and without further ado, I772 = 25.87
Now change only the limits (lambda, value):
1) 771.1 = 23.99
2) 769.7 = 24.56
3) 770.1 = 22.59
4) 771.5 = 19.63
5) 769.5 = 22.92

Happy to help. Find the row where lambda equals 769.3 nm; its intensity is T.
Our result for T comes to 23.91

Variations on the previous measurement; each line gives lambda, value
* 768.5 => 25.26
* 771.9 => 26.82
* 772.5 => 23.86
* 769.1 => 24.78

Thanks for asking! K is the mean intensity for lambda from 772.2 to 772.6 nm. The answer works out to 23.5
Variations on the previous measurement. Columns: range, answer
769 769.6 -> 23.9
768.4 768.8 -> 24.7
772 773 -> 23.9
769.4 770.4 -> 23.2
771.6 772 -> 26.3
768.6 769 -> 25.2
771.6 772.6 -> 25.1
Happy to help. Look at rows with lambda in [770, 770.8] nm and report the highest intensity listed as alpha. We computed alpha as 26.34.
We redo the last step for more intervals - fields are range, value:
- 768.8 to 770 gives 26.33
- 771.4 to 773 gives 26.82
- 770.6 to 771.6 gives 26.32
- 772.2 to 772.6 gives 23.86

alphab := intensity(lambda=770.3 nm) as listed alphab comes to 25.36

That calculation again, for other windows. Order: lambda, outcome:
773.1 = 24.25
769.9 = 20.4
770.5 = 26.34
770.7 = 25.89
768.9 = 26.33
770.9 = 26.32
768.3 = 23.8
